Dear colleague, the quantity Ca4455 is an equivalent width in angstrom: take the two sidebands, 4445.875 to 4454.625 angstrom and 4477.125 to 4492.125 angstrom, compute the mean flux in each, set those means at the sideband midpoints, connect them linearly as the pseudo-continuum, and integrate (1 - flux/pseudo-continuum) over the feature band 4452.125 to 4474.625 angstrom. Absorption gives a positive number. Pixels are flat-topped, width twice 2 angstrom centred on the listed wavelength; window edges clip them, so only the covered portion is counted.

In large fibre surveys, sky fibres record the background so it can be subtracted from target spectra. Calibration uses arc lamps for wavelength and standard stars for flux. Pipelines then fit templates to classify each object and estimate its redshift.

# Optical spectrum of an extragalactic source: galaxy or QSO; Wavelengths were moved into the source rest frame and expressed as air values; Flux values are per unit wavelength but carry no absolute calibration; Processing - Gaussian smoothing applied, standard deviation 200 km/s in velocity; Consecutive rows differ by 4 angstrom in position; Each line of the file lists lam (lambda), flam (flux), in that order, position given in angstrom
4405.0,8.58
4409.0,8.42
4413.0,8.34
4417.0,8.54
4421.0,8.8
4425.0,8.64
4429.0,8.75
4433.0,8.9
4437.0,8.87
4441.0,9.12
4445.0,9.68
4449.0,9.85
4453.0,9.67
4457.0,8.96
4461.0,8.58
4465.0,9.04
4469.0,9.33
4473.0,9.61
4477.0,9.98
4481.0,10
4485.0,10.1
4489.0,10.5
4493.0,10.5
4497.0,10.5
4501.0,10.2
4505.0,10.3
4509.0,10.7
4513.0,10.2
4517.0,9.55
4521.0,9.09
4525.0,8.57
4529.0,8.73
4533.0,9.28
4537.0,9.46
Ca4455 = 1.7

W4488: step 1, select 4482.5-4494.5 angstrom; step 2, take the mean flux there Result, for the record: 10.3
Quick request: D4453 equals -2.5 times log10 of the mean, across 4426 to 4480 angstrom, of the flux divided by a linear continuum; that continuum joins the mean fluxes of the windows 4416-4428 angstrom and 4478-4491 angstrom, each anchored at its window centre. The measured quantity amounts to 0.02 mag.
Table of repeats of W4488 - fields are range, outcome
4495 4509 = 10.4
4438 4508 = 9.76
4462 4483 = 9.54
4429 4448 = 9.14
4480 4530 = 9.94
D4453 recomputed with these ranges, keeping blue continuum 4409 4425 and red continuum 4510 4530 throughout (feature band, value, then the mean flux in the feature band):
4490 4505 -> -0.137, 10.4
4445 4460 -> -0.076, 9.46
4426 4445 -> -0.035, 8.98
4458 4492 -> -0.076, 9.65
